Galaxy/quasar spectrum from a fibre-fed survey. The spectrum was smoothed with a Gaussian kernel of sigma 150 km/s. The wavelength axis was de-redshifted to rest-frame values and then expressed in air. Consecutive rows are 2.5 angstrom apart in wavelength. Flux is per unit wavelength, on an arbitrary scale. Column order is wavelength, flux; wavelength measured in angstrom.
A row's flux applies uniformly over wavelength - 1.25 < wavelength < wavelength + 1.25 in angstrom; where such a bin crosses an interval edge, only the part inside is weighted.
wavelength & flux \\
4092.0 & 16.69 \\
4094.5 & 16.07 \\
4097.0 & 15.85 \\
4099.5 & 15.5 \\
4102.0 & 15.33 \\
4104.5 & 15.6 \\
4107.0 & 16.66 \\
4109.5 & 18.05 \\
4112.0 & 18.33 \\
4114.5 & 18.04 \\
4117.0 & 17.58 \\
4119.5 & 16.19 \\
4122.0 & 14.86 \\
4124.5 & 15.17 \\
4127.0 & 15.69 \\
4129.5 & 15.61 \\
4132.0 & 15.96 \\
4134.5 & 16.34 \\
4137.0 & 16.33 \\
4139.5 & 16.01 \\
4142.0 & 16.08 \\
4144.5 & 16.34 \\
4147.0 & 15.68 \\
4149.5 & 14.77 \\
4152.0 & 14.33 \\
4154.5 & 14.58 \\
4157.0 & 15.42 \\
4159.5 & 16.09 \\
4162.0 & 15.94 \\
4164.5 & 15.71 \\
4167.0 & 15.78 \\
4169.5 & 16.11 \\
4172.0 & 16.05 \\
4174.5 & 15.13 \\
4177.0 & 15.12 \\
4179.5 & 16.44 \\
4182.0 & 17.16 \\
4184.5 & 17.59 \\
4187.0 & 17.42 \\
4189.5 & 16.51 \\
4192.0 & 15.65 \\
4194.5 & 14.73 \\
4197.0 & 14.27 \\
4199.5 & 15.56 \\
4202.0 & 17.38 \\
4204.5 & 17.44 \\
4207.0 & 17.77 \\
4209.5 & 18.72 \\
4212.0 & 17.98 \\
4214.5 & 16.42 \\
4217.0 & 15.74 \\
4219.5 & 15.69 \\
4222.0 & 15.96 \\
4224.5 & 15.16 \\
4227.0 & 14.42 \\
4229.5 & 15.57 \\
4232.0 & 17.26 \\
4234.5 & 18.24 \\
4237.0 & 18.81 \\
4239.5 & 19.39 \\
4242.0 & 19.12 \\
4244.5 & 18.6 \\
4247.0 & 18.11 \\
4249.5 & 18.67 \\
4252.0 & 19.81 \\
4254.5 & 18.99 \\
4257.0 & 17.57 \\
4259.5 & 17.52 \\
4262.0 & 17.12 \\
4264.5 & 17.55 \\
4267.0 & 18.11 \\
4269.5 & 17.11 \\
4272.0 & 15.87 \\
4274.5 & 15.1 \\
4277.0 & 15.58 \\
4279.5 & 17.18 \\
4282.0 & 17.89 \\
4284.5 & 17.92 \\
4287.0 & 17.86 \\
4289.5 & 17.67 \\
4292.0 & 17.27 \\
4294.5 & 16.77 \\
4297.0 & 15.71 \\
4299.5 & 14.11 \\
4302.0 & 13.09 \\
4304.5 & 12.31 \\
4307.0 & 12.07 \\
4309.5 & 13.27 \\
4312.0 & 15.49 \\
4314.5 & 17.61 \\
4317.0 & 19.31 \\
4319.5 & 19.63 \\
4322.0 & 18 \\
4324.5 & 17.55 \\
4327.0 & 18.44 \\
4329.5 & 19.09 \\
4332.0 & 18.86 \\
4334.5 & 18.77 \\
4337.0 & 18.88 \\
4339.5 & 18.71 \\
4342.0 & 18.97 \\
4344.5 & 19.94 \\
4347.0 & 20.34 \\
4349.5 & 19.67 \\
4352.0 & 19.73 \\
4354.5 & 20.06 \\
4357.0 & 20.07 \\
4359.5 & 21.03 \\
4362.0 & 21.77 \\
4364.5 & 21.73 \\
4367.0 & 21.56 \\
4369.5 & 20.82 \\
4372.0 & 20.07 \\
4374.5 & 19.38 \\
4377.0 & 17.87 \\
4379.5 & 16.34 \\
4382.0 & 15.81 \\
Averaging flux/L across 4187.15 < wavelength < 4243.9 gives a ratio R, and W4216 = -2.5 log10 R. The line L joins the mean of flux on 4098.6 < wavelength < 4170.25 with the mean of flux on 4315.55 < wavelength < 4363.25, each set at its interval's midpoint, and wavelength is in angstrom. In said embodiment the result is 0.038 mag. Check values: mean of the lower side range 16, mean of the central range 16.8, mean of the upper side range 19.4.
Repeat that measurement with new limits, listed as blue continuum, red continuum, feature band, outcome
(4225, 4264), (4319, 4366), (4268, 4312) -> 0.19 mag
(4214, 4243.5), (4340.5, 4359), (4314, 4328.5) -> 0.04 mag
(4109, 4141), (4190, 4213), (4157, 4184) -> 0.04 mag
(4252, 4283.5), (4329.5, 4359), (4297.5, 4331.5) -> 0.15 mag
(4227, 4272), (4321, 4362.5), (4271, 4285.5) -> 0.11 mag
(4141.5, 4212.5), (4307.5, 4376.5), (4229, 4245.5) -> -0.06 mag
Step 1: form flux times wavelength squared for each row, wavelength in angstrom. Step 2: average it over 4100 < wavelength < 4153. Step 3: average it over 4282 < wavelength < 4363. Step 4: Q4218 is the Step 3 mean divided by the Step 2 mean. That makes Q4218 1.21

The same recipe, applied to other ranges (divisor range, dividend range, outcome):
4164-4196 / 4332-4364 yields 1.33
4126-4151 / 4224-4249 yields 1.16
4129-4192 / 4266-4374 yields 1.22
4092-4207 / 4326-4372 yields 1.36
